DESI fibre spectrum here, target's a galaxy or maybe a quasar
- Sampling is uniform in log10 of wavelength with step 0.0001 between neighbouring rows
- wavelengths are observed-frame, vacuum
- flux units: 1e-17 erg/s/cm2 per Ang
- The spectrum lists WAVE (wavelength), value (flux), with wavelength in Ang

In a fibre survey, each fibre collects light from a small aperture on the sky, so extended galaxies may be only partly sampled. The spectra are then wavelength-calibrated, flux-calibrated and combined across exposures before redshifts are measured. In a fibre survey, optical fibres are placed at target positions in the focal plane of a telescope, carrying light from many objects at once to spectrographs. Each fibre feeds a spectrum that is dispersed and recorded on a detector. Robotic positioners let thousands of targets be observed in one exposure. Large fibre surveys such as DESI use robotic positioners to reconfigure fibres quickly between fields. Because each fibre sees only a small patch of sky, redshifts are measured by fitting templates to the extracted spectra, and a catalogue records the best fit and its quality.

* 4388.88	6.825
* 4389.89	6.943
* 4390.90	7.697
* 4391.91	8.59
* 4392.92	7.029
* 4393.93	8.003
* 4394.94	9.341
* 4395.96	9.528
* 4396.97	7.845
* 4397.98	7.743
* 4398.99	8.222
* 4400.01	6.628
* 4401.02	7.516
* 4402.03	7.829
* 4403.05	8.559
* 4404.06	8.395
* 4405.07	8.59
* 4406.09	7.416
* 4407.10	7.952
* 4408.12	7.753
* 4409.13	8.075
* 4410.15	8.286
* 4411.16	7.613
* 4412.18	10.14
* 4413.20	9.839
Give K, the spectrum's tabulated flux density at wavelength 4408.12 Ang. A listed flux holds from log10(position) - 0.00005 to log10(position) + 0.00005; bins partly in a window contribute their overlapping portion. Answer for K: 7.753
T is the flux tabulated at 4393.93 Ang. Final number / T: 8.003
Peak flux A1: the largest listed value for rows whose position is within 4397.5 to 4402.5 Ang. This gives 8.222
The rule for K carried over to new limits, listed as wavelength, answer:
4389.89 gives 6.943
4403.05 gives 8.559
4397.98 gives 7.743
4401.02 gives 7.516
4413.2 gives 9.839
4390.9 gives 7.697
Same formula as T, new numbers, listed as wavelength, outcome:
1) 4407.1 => 7.952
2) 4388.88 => 6.825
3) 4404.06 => 8.395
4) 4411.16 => 7.613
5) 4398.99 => 8.222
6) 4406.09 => 7.416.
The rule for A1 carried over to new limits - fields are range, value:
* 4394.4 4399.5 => 9.528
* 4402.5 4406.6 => 8.59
